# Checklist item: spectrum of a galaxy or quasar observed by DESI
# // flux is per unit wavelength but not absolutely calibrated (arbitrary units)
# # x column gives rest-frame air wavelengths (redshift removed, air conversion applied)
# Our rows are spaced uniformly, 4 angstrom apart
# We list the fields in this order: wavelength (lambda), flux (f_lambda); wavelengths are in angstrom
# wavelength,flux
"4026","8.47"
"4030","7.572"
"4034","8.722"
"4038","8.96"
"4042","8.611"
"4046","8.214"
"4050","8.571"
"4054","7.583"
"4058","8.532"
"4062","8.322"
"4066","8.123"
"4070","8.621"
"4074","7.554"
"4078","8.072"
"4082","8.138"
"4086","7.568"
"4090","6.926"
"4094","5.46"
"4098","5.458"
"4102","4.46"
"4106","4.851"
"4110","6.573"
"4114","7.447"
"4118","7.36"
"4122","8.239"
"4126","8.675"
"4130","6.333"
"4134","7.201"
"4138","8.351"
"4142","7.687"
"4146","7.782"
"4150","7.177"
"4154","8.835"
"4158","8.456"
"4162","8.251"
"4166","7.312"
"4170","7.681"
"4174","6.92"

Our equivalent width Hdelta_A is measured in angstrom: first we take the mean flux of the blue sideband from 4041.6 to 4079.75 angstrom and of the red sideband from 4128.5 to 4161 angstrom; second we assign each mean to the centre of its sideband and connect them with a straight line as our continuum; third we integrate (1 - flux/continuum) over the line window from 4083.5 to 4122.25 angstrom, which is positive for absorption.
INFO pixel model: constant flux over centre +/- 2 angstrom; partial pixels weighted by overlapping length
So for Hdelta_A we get 7.80 angstrom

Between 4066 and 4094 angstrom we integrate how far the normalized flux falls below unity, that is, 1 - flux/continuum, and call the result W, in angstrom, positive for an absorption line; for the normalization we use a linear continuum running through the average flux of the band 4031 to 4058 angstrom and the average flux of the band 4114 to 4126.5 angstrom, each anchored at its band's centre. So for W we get 1.8 angstrom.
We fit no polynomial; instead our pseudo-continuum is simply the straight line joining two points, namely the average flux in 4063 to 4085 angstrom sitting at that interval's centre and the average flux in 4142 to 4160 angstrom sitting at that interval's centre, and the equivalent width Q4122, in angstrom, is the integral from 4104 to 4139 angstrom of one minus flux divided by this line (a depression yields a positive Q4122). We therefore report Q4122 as 3.7 angstrom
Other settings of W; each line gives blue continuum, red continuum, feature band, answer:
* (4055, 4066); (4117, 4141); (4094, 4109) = 5.4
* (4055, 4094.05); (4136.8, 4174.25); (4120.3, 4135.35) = 0.5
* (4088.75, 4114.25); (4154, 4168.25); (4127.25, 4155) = -1.1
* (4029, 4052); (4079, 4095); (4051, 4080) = -1.3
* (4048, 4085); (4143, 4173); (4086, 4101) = 3.7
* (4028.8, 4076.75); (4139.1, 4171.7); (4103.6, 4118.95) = 3.1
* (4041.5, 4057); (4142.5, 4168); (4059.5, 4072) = -0.3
